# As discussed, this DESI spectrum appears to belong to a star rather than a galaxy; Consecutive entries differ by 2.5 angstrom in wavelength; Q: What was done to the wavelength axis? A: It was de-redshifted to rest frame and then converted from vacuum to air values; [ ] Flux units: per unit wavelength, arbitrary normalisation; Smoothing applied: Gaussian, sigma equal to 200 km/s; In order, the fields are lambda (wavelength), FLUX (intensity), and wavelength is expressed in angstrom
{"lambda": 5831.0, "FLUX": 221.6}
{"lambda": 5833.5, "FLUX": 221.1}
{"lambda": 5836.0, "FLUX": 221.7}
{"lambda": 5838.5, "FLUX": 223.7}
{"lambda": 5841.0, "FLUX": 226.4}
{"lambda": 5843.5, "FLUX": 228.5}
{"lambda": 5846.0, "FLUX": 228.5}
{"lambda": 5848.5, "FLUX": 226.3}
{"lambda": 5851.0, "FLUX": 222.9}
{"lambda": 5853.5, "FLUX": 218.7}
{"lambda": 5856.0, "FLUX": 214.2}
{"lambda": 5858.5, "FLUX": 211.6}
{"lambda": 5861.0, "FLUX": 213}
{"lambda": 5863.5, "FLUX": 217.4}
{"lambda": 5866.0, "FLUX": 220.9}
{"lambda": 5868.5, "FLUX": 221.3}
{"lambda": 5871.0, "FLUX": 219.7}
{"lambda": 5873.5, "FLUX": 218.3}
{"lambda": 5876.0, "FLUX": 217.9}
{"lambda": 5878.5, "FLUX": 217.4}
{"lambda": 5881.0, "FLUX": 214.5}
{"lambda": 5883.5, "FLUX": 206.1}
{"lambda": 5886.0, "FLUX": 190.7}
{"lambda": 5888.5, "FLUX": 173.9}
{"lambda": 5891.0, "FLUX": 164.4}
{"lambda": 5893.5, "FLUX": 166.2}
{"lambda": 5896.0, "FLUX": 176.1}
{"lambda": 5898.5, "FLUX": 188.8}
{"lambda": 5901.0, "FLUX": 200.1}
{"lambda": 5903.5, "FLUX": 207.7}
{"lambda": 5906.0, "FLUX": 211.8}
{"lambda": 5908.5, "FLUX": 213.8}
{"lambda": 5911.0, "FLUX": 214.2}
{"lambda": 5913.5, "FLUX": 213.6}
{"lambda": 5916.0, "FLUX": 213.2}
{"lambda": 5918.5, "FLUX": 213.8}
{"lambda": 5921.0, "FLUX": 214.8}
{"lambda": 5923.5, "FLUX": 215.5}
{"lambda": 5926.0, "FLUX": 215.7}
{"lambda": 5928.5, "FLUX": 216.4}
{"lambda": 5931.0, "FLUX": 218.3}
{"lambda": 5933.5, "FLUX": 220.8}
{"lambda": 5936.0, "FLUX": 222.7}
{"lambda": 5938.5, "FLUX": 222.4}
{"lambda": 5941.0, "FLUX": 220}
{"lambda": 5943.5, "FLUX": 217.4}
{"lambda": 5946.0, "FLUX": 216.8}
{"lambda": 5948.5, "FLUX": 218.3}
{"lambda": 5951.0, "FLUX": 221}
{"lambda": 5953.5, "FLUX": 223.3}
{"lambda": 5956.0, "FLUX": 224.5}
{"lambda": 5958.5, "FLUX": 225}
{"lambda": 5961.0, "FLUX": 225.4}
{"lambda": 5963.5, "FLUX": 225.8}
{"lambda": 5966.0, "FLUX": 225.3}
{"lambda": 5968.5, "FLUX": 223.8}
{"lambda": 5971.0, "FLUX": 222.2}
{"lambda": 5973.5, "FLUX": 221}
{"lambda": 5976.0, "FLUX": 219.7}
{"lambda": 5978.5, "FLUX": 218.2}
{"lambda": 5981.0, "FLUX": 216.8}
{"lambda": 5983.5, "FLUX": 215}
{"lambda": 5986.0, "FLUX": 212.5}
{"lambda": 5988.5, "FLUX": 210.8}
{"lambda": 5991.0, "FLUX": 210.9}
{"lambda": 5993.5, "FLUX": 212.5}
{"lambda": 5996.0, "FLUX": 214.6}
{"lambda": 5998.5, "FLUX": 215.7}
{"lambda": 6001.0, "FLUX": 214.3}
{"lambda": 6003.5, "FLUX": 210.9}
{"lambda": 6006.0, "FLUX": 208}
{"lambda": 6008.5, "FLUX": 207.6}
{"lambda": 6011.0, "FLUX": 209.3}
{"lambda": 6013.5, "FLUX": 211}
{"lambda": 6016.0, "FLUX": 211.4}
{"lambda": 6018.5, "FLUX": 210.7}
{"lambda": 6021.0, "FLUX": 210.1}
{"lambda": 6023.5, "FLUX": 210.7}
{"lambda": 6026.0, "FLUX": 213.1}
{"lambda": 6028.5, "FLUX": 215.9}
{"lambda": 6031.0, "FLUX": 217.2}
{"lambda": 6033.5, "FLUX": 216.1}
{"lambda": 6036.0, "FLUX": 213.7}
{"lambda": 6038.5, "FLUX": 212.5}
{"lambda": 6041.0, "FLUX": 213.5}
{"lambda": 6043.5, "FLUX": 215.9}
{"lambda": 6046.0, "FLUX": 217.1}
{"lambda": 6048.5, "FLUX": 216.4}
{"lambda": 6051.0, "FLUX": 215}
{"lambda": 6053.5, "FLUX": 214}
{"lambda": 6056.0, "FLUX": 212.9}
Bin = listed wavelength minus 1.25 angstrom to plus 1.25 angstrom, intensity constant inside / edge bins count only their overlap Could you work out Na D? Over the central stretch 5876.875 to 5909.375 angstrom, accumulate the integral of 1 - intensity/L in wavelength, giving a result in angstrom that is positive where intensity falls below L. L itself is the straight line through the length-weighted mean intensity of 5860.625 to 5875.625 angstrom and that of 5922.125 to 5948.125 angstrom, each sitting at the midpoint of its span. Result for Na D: 3.6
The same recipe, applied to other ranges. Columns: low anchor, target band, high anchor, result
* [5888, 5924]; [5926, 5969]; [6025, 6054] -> -3.6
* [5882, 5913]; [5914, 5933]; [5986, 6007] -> -1.6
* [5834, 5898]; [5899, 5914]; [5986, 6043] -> 0.1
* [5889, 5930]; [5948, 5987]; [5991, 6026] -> -2.6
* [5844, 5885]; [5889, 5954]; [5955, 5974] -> 3.7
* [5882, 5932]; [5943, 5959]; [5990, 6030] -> -1.2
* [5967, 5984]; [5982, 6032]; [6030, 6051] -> 1.3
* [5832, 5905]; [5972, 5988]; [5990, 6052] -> -0.4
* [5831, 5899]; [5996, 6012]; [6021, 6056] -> 0.2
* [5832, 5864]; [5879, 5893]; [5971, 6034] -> 1.9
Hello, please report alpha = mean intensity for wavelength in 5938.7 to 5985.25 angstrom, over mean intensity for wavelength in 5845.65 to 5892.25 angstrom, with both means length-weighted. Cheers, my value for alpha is 1.0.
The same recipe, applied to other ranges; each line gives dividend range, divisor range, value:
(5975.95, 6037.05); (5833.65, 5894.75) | 1.00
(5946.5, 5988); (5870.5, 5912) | 1.11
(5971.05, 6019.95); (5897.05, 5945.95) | 1.00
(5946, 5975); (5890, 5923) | 1.11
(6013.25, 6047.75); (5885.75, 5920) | 1.09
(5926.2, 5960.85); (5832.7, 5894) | 1.04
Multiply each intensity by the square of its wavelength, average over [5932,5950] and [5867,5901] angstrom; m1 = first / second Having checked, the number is 1.13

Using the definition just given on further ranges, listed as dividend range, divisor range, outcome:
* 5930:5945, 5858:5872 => 1.04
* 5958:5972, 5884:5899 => 1.30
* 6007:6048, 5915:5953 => 1.01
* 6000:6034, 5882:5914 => 1.14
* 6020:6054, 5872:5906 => 1.15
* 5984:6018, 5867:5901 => 1.11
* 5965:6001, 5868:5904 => 1.13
